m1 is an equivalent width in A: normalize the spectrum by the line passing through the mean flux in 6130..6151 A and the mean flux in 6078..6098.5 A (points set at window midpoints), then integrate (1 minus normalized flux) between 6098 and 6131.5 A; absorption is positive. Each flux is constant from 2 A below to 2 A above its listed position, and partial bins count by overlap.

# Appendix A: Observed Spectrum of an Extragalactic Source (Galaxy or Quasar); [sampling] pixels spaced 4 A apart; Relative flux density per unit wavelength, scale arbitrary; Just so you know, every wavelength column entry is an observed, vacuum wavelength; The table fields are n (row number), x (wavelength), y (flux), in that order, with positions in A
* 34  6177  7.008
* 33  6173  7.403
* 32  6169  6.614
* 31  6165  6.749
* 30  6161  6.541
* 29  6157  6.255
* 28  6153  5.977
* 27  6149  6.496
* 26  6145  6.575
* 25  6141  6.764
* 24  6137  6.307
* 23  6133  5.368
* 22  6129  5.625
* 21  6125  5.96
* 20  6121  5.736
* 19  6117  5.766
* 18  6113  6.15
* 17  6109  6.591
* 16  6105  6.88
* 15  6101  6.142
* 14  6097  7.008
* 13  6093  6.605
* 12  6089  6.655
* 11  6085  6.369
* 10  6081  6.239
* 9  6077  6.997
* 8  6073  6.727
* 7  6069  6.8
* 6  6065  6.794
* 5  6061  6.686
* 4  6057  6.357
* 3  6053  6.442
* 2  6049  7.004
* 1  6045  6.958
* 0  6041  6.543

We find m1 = 1.6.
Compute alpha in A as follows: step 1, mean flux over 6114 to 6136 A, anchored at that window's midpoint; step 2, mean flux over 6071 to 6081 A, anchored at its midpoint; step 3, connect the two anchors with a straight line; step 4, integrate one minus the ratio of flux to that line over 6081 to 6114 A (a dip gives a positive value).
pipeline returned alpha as -1.3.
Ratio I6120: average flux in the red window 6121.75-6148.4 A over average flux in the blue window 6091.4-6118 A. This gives 0.94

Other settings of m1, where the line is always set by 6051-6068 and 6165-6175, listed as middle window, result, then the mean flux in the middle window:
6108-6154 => 4.9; 6.1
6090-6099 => -0.1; 6.79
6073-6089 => 0.2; 6.57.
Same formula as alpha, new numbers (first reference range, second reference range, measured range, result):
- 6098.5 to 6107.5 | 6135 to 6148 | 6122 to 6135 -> 1.76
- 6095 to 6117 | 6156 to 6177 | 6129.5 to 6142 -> 1.11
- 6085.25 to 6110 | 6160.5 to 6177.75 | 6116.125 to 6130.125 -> 1.95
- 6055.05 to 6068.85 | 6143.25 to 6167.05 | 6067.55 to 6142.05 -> 2.29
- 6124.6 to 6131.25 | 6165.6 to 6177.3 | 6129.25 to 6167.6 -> 0.05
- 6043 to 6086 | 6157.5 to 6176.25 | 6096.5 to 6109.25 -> 0.19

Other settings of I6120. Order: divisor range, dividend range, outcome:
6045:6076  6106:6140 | 0.89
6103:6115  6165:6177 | 1.06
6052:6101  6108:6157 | 0.92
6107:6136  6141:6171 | 1.10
